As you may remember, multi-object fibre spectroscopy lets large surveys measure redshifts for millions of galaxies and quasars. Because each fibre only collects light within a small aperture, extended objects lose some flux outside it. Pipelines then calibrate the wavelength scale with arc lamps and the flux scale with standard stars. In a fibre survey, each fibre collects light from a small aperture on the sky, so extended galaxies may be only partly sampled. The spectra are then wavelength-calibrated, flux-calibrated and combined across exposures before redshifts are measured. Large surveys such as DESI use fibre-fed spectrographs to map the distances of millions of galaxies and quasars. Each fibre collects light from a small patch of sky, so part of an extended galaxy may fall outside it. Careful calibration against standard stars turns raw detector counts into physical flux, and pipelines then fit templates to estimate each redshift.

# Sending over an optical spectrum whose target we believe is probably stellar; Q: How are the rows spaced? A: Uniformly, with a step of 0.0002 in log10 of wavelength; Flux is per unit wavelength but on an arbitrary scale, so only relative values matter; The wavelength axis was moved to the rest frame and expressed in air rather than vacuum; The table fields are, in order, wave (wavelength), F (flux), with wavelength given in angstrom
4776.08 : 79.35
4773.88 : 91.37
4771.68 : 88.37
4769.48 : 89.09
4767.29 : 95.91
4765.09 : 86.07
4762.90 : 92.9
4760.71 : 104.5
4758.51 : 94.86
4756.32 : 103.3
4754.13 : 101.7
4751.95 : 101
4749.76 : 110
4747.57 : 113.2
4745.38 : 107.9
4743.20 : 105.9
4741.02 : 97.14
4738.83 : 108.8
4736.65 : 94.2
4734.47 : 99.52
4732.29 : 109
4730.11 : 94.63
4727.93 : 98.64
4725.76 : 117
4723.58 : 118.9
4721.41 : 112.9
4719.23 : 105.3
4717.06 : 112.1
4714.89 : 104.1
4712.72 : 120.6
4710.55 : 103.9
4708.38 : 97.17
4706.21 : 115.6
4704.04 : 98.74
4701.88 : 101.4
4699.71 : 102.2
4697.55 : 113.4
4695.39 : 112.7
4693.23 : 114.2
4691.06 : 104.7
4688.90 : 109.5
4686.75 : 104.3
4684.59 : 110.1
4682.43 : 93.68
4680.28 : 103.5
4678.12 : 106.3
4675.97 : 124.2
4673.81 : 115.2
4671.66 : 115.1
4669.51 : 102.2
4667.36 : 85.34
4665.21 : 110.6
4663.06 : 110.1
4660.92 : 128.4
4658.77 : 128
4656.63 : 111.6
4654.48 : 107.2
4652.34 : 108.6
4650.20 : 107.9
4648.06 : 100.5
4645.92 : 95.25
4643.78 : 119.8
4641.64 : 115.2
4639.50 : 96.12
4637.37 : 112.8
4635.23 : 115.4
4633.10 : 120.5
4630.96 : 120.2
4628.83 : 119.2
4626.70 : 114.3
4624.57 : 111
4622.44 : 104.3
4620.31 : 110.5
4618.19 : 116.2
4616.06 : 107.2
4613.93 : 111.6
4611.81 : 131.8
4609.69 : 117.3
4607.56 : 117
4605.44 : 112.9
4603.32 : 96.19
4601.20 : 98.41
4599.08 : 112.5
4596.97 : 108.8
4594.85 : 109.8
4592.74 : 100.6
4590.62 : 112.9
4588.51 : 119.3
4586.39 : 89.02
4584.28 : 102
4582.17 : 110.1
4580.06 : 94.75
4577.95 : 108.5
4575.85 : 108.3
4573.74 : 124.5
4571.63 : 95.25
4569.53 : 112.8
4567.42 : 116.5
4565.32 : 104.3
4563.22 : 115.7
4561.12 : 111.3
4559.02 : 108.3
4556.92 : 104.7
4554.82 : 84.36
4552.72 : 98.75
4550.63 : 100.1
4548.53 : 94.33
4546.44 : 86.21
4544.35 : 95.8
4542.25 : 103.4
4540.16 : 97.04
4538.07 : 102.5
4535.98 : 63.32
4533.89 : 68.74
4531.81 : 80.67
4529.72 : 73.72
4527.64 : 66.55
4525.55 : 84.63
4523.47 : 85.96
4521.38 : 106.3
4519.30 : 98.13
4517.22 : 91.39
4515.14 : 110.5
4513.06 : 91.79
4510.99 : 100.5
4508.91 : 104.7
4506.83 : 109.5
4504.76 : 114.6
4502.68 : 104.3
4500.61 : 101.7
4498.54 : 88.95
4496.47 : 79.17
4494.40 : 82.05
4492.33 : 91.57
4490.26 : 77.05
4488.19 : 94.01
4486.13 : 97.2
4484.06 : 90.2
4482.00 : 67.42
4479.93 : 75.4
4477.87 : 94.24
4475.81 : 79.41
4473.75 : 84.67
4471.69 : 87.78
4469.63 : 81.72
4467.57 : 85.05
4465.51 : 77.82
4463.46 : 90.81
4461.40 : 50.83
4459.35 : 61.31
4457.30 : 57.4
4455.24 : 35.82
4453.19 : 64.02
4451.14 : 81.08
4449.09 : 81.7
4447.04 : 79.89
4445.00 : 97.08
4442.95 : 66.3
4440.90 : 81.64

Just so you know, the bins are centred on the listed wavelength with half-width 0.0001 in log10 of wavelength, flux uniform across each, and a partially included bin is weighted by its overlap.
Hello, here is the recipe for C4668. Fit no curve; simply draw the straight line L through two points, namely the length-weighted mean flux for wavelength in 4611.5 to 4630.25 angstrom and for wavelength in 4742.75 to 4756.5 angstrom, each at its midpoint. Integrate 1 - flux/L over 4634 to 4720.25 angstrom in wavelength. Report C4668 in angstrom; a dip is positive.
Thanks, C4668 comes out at 1.4 angstrom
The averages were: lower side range 113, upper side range 106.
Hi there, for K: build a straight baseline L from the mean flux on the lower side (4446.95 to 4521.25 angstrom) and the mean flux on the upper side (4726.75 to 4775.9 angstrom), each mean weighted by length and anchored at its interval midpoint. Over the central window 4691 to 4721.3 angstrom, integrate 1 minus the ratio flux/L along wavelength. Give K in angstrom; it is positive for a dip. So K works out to -3.5 angstrom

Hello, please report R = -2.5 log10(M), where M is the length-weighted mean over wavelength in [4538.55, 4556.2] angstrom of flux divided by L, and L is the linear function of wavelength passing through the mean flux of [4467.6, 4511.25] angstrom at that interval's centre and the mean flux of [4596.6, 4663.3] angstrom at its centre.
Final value 0.04 mag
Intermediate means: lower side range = 90.5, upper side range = 112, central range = 95.4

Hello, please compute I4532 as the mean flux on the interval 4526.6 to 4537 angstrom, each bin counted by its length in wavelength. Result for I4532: 70.7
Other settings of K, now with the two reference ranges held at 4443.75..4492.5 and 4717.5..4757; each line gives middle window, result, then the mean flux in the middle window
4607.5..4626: -4.1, 114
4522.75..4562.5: -2.0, 90.3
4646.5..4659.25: -1.6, 109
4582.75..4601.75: -3.2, 106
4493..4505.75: -2.1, 95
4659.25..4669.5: -1.1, 109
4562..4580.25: -4.3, 110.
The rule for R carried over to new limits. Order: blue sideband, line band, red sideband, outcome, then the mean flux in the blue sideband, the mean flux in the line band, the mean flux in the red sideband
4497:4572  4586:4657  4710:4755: -0.10 mag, 96.5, 111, 107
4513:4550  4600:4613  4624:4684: -0.10 mag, 89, 112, 111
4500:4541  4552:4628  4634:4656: -0.07 mag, 92.7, 108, 108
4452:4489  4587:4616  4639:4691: -0.13 mag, 76.3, 111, 109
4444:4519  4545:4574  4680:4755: -0.12 mag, 85.3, 103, 106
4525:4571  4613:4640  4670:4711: -0.11 mag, 94.4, 113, 108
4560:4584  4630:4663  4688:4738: -0.04 mag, 109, 112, 107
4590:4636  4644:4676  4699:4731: 0.00 mag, 112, 110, 107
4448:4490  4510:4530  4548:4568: 0.01 mag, 76.9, 91.6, 104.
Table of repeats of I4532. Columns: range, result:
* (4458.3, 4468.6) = 73.2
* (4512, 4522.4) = 99.7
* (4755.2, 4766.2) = 96.3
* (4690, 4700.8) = 109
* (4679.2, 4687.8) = 103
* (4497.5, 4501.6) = 95.3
